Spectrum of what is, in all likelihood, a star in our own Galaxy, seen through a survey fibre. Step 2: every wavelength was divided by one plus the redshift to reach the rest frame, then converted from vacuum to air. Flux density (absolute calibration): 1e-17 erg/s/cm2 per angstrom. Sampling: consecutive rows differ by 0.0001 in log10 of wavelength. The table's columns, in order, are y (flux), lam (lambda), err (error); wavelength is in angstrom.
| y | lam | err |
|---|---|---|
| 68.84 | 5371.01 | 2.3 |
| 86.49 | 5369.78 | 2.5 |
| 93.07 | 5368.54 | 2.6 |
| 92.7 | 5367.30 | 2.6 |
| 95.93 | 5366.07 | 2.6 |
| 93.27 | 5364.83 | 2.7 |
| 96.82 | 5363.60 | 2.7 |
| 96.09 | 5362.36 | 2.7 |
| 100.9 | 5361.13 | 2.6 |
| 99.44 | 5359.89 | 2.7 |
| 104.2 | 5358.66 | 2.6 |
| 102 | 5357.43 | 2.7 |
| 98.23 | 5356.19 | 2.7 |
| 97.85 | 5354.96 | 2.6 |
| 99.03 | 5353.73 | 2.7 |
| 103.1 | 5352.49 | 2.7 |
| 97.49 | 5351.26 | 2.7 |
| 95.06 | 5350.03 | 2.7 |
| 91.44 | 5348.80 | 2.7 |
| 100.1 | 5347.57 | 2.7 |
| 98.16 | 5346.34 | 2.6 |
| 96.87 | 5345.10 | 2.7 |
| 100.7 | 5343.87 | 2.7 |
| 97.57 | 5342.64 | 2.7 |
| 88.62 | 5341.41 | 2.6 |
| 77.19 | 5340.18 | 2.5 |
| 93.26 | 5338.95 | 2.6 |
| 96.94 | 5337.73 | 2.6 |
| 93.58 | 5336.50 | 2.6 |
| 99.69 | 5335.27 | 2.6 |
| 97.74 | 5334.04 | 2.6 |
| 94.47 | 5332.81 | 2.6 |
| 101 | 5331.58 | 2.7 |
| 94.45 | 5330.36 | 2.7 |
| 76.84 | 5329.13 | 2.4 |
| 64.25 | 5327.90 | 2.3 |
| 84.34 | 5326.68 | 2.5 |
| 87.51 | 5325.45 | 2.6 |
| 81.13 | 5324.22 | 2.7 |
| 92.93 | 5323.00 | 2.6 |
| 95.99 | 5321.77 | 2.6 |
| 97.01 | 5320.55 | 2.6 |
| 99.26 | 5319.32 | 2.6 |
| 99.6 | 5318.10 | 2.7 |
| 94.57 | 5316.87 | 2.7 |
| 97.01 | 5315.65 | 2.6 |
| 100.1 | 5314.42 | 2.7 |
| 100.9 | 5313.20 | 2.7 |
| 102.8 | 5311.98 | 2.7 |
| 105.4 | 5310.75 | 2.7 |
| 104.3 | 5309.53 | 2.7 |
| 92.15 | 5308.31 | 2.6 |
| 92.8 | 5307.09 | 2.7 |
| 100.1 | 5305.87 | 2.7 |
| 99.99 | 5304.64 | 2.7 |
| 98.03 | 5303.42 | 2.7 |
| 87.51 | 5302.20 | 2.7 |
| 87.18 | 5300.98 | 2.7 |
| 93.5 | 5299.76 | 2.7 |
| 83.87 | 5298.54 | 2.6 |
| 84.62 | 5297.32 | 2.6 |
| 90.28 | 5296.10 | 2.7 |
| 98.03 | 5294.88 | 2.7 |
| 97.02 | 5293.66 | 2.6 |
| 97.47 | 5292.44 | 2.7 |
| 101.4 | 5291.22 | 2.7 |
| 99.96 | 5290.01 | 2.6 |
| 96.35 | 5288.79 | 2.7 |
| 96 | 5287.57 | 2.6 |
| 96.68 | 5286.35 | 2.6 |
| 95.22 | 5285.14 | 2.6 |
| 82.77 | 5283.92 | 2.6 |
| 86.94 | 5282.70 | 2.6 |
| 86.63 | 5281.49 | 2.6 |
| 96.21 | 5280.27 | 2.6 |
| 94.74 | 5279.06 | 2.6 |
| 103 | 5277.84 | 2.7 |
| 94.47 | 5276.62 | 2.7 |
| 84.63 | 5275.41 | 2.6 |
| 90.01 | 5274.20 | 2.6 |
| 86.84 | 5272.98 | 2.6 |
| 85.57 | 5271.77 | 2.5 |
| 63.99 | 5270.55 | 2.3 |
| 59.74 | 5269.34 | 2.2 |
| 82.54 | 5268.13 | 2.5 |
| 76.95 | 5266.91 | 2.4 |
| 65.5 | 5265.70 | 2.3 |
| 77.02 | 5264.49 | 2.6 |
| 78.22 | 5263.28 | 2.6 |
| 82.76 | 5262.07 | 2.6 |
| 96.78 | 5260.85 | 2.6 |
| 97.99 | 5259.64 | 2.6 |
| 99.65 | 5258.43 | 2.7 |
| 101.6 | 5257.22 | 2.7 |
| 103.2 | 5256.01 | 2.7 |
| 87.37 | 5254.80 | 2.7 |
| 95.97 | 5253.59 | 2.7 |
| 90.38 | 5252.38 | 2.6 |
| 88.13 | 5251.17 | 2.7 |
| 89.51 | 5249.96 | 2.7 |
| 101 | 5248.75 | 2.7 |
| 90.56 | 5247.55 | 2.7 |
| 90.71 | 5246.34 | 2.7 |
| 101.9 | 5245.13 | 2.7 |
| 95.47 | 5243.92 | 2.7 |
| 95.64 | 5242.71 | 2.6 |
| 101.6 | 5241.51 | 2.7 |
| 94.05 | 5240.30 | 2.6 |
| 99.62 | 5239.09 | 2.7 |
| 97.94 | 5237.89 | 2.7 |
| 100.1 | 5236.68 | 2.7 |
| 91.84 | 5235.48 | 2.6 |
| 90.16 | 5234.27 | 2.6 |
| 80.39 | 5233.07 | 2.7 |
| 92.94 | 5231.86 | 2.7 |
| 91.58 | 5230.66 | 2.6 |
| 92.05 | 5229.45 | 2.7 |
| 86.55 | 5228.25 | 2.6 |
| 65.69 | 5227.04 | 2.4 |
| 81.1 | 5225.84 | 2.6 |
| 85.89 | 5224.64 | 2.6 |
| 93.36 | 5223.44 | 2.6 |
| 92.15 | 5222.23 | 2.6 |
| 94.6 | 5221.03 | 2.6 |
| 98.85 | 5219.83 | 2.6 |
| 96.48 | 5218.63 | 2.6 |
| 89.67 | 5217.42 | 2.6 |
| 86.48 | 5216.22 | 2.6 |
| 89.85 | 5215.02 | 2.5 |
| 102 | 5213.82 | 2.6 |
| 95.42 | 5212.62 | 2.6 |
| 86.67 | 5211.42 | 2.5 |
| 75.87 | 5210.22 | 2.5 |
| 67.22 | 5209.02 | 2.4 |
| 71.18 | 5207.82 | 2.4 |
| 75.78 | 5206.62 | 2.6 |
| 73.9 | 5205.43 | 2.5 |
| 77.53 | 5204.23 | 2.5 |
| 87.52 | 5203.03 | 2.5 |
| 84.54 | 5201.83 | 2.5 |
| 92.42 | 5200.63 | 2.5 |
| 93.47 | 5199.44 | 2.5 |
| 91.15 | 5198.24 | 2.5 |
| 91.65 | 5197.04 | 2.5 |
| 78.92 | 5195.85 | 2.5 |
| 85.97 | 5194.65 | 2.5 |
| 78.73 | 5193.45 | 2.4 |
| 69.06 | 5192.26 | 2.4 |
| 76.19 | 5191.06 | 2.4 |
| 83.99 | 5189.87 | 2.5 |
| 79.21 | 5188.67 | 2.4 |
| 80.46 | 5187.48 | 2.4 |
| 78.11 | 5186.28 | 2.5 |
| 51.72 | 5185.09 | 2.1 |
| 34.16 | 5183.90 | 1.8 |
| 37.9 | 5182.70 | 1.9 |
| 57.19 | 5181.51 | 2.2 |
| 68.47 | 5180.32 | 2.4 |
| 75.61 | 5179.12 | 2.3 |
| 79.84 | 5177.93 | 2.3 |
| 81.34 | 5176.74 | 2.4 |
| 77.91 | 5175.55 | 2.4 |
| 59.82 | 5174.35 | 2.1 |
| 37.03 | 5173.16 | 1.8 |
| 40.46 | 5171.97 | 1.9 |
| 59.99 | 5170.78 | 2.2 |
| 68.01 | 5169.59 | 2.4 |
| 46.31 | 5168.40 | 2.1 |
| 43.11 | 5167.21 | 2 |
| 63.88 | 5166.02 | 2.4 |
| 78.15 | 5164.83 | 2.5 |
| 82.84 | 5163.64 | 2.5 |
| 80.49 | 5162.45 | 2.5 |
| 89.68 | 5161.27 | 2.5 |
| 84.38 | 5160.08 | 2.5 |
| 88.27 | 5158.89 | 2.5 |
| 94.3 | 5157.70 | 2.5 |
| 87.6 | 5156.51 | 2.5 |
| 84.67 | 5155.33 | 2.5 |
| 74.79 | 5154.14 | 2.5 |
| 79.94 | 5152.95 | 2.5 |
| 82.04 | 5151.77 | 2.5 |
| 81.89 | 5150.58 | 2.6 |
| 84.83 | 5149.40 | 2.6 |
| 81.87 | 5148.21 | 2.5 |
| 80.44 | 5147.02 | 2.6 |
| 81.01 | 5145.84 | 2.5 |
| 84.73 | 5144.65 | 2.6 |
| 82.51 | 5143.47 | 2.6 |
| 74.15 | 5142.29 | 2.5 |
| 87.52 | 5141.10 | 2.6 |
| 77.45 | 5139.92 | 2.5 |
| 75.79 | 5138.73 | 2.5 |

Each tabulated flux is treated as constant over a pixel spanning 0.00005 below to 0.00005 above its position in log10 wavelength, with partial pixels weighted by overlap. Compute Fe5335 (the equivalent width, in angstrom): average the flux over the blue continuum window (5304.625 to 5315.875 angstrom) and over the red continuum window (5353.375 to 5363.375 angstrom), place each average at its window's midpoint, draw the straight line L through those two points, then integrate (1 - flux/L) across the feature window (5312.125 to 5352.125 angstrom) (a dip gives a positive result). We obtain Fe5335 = 2.5 angstrom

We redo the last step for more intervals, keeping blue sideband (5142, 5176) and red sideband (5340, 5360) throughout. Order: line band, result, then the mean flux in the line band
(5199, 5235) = -2.3 angstrom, 86.4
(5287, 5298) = -0.6 angstrom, 95.6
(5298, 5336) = -0.2 angstrom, 93.8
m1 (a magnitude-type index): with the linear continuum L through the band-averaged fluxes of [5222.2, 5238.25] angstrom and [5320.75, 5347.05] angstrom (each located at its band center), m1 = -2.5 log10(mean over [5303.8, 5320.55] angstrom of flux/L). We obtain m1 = -0.096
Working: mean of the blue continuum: 88.4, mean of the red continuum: 91.2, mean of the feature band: 99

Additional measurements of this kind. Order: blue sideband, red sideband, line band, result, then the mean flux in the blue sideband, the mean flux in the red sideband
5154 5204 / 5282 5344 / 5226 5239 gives -0.10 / 73.3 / 93.6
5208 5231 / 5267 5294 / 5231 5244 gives -0.07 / 87.6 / 89.6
